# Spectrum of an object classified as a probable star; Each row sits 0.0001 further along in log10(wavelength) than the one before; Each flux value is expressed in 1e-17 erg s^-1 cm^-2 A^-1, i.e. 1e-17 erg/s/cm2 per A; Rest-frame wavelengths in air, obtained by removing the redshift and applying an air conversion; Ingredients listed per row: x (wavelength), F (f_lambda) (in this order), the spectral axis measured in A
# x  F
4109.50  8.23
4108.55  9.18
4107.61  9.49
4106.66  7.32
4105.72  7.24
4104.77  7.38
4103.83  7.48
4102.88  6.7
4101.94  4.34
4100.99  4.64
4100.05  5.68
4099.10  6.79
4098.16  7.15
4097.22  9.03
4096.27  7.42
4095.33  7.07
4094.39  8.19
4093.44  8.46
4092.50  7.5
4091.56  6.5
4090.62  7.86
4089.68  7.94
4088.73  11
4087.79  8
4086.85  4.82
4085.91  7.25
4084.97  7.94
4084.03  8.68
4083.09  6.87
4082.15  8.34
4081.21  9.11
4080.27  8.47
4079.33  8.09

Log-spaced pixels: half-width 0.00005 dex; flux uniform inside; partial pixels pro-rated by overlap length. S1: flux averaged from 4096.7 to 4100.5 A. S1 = 7.16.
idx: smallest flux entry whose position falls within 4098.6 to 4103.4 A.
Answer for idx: 4.34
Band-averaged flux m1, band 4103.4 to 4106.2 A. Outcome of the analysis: 7.38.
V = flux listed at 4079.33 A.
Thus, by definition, 8.09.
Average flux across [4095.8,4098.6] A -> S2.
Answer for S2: 7.87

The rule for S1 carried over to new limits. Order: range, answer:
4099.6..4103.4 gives 5.36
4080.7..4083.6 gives 8.12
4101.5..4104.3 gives 6.2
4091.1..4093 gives 7.04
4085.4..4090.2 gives 7.8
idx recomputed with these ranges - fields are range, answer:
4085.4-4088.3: 4.82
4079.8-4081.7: 8.47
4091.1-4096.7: 6.5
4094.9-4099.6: 6.79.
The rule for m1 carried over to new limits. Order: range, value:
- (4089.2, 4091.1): 7.87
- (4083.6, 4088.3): 7.37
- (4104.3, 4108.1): 7.88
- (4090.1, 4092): 7.23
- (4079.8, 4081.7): 8.78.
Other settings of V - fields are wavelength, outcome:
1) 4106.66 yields 7.32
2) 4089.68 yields 7.94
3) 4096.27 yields 7.42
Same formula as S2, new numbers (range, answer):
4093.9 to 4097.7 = 7.92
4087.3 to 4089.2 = 9.46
